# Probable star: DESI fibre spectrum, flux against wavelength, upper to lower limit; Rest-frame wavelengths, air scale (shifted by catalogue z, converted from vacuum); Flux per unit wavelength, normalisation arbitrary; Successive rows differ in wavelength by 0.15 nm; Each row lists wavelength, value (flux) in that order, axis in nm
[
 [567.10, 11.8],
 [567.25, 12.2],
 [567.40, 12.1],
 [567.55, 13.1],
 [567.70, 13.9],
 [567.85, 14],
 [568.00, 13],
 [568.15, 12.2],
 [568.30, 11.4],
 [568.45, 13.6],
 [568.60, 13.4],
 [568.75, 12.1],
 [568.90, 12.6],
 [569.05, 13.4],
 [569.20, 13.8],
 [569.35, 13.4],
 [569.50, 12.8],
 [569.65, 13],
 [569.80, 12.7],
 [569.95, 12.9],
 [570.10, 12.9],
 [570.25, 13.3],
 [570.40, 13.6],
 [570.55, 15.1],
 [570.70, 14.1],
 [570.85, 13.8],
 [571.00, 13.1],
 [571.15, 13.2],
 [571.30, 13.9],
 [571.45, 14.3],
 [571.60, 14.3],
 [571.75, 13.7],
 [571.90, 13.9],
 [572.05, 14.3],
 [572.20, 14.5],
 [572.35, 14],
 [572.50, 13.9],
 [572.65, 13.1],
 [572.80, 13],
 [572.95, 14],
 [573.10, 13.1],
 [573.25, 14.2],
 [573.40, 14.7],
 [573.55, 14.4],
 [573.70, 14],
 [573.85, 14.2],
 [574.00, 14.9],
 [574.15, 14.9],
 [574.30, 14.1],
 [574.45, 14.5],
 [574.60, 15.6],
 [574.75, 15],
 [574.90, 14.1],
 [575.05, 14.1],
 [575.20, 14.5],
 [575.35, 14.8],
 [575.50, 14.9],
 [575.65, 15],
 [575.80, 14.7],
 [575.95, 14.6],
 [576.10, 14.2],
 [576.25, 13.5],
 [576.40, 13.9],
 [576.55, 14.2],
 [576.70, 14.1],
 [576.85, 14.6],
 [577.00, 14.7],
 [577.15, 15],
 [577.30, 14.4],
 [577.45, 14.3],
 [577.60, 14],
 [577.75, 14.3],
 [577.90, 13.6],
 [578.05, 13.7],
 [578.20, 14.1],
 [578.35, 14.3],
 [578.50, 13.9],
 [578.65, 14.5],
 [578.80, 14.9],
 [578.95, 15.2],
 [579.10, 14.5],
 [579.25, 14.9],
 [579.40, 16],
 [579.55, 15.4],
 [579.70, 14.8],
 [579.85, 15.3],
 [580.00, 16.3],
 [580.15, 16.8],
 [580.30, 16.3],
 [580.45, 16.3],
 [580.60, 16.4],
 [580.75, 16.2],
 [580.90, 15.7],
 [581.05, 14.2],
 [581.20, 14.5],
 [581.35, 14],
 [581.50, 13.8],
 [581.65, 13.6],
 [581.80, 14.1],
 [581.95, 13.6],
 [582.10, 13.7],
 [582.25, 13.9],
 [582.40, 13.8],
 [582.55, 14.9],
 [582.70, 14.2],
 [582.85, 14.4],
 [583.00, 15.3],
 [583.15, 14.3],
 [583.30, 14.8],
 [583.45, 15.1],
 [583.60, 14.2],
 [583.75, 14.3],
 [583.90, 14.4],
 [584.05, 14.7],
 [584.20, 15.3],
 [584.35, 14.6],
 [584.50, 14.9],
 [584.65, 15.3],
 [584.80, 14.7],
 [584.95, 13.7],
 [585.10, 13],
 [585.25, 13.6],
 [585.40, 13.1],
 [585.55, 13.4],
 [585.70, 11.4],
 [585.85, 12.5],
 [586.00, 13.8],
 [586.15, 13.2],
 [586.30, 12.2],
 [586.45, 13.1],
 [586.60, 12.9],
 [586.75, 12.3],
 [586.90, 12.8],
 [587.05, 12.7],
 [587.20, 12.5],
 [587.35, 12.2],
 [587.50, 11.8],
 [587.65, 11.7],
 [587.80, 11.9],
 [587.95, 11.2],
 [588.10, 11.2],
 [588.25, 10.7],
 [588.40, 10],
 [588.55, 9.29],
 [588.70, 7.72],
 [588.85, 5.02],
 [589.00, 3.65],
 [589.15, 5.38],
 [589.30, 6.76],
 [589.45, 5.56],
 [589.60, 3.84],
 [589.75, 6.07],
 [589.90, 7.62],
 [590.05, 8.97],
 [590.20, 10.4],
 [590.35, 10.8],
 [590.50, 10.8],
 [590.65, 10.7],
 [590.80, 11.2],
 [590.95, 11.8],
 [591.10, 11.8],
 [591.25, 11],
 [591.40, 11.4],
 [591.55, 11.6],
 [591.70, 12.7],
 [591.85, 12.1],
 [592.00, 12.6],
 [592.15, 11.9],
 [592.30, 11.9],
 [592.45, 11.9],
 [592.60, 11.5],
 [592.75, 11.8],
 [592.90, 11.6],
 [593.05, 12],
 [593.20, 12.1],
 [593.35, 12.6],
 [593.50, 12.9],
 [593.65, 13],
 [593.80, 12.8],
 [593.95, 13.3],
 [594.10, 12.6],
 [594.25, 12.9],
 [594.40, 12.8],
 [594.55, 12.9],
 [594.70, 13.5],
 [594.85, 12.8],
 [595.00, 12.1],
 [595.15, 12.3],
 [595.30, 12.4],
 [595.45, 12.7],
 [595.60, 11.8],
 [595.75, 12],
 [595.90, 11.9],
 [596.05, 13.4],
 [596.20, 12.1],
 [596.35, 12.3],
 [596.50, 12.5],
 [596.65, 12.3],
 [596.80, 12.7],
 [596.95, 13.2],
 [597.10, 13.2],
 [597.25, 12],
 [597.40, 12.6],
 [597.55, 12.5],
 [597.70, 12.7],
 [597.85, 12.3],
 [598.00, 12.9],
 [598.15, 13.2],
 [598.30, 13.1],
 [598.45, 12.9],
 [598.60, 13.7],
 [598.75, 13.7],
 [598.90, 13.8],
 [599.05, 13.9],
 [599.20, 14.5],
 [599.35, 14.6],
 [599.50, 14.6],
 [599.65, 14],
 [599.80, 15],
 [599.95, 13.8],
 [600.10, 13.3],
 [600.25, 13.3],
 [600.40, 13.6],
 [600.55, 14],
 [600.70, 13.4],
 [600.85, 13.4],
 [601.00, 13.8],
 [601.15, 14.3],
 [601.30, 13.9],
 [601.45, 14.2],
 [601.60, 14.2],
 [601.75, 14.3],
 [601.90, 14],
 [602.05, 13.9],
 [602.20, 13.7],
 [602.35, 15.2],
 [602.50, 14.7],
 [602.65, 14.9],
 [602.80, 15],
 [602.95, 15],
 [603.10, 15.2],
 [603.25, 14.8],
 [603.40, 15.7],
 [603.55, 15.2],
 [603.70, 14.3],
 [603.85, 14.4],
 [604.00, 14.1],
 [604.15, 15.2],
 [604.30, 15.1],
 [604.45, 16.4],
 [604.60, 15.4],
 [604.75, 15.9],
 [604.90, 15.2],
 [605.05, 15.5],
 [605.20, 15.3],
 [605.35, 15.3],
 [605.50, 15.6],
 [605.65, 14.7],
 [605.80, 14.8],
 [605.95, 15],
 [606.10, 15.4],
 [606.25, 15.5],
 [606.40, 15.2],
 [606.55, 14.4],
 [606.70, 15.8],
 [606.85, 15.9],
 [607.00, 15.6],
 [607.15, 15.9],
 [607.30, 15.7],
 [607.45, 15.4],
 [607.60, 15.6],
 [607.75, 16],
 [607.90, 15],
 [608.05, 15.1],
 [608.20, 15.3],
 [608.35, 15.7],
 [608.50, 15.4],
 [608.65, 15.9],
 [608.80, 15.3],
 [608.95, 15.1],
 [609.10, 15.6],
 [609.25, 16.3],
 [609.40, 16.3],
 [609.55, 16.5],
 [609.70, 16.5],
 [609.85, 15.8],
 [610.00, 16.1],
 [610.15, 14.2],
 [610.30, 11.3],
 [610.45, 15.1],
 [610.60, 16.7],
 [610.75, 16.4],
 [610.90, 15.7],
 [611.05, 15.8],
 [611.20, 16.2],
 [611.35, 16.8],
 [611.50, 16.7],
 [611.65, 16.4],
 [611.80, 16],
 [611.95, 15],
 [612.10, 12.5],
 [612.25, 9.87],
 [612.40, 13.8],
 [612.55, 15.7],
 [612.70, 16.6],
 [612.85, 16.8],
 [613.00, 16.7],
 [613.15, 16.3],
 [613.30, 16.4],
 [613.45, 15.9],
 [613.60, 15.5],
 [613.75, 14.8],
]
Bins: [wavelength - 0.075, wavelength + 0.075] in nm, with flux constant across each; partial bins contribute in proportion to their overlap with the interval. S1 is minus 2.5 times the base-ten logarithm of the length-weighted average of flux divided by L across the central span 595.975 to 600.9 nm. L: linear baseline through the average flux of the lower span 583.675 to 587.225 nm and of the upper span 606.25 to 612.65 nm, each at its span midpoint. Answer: 0.10 mag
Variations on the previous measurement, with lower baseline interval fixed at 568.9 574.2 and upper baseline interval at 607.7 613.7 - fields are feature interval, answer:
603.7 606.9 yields 0.00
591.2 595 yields 0.19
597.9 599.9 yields 0.09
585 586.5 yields 0.12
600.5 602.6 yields 0.08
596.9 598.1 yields 0.18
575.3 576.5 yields -0.04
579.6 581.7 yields -0.09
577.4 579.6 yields -0.03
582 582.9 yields 0.01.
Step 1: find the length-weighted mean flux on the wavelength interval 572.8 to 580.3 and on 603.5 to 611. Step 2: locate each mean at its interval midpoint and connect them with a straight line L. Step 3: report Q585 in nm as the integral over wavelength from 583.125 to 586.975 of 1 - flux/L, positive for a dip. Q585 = 0.27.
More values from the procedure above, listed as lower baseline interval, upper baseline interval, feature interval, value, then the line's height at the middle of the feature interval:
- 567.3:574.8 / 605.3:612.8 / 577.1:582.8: -0.270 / 14.1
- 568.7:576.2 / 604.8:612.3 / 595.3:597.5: 0.358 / 14.9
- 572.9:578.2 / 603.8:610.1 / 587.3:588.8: 0.421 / 14.8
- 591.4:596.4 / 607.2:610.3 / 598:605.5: -0.188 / 14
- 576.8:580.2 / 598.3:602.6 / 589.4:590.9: 0.590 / 14.3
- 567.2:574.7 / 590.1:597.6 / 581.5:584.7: -0.392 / 12.9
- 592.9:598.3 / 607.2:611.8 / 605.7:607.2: -0.033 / 15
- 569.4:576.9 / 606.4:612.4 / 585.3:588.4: 0.482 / 14.5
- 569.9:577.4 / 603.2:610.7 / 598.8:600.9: 0.160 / 15.1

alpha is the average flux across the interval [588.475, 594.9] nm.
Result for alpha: 10.6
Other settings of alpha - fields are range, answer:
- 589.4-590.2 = 6.81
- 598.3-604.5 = 14.3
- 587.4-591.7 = 9.36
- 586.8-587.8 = 12.3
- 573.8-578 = 14.5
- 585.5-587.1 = 12.7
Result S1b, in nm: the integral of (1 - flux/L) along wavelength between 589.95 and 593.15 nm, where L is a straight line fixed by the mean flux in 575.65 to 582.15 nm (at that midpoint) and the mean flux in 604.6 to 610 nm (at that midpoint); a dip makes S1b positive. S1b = 0.77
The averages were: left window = 14.7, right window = 15.5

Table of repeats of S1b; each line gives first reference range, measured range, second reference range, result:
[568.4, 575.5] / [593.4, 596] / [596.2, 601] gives 0.147 nm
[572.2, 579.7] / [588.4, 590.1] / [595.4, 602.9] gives 0.906 nm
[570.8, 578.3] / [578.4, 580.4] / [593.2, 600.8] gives -0.193 nm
